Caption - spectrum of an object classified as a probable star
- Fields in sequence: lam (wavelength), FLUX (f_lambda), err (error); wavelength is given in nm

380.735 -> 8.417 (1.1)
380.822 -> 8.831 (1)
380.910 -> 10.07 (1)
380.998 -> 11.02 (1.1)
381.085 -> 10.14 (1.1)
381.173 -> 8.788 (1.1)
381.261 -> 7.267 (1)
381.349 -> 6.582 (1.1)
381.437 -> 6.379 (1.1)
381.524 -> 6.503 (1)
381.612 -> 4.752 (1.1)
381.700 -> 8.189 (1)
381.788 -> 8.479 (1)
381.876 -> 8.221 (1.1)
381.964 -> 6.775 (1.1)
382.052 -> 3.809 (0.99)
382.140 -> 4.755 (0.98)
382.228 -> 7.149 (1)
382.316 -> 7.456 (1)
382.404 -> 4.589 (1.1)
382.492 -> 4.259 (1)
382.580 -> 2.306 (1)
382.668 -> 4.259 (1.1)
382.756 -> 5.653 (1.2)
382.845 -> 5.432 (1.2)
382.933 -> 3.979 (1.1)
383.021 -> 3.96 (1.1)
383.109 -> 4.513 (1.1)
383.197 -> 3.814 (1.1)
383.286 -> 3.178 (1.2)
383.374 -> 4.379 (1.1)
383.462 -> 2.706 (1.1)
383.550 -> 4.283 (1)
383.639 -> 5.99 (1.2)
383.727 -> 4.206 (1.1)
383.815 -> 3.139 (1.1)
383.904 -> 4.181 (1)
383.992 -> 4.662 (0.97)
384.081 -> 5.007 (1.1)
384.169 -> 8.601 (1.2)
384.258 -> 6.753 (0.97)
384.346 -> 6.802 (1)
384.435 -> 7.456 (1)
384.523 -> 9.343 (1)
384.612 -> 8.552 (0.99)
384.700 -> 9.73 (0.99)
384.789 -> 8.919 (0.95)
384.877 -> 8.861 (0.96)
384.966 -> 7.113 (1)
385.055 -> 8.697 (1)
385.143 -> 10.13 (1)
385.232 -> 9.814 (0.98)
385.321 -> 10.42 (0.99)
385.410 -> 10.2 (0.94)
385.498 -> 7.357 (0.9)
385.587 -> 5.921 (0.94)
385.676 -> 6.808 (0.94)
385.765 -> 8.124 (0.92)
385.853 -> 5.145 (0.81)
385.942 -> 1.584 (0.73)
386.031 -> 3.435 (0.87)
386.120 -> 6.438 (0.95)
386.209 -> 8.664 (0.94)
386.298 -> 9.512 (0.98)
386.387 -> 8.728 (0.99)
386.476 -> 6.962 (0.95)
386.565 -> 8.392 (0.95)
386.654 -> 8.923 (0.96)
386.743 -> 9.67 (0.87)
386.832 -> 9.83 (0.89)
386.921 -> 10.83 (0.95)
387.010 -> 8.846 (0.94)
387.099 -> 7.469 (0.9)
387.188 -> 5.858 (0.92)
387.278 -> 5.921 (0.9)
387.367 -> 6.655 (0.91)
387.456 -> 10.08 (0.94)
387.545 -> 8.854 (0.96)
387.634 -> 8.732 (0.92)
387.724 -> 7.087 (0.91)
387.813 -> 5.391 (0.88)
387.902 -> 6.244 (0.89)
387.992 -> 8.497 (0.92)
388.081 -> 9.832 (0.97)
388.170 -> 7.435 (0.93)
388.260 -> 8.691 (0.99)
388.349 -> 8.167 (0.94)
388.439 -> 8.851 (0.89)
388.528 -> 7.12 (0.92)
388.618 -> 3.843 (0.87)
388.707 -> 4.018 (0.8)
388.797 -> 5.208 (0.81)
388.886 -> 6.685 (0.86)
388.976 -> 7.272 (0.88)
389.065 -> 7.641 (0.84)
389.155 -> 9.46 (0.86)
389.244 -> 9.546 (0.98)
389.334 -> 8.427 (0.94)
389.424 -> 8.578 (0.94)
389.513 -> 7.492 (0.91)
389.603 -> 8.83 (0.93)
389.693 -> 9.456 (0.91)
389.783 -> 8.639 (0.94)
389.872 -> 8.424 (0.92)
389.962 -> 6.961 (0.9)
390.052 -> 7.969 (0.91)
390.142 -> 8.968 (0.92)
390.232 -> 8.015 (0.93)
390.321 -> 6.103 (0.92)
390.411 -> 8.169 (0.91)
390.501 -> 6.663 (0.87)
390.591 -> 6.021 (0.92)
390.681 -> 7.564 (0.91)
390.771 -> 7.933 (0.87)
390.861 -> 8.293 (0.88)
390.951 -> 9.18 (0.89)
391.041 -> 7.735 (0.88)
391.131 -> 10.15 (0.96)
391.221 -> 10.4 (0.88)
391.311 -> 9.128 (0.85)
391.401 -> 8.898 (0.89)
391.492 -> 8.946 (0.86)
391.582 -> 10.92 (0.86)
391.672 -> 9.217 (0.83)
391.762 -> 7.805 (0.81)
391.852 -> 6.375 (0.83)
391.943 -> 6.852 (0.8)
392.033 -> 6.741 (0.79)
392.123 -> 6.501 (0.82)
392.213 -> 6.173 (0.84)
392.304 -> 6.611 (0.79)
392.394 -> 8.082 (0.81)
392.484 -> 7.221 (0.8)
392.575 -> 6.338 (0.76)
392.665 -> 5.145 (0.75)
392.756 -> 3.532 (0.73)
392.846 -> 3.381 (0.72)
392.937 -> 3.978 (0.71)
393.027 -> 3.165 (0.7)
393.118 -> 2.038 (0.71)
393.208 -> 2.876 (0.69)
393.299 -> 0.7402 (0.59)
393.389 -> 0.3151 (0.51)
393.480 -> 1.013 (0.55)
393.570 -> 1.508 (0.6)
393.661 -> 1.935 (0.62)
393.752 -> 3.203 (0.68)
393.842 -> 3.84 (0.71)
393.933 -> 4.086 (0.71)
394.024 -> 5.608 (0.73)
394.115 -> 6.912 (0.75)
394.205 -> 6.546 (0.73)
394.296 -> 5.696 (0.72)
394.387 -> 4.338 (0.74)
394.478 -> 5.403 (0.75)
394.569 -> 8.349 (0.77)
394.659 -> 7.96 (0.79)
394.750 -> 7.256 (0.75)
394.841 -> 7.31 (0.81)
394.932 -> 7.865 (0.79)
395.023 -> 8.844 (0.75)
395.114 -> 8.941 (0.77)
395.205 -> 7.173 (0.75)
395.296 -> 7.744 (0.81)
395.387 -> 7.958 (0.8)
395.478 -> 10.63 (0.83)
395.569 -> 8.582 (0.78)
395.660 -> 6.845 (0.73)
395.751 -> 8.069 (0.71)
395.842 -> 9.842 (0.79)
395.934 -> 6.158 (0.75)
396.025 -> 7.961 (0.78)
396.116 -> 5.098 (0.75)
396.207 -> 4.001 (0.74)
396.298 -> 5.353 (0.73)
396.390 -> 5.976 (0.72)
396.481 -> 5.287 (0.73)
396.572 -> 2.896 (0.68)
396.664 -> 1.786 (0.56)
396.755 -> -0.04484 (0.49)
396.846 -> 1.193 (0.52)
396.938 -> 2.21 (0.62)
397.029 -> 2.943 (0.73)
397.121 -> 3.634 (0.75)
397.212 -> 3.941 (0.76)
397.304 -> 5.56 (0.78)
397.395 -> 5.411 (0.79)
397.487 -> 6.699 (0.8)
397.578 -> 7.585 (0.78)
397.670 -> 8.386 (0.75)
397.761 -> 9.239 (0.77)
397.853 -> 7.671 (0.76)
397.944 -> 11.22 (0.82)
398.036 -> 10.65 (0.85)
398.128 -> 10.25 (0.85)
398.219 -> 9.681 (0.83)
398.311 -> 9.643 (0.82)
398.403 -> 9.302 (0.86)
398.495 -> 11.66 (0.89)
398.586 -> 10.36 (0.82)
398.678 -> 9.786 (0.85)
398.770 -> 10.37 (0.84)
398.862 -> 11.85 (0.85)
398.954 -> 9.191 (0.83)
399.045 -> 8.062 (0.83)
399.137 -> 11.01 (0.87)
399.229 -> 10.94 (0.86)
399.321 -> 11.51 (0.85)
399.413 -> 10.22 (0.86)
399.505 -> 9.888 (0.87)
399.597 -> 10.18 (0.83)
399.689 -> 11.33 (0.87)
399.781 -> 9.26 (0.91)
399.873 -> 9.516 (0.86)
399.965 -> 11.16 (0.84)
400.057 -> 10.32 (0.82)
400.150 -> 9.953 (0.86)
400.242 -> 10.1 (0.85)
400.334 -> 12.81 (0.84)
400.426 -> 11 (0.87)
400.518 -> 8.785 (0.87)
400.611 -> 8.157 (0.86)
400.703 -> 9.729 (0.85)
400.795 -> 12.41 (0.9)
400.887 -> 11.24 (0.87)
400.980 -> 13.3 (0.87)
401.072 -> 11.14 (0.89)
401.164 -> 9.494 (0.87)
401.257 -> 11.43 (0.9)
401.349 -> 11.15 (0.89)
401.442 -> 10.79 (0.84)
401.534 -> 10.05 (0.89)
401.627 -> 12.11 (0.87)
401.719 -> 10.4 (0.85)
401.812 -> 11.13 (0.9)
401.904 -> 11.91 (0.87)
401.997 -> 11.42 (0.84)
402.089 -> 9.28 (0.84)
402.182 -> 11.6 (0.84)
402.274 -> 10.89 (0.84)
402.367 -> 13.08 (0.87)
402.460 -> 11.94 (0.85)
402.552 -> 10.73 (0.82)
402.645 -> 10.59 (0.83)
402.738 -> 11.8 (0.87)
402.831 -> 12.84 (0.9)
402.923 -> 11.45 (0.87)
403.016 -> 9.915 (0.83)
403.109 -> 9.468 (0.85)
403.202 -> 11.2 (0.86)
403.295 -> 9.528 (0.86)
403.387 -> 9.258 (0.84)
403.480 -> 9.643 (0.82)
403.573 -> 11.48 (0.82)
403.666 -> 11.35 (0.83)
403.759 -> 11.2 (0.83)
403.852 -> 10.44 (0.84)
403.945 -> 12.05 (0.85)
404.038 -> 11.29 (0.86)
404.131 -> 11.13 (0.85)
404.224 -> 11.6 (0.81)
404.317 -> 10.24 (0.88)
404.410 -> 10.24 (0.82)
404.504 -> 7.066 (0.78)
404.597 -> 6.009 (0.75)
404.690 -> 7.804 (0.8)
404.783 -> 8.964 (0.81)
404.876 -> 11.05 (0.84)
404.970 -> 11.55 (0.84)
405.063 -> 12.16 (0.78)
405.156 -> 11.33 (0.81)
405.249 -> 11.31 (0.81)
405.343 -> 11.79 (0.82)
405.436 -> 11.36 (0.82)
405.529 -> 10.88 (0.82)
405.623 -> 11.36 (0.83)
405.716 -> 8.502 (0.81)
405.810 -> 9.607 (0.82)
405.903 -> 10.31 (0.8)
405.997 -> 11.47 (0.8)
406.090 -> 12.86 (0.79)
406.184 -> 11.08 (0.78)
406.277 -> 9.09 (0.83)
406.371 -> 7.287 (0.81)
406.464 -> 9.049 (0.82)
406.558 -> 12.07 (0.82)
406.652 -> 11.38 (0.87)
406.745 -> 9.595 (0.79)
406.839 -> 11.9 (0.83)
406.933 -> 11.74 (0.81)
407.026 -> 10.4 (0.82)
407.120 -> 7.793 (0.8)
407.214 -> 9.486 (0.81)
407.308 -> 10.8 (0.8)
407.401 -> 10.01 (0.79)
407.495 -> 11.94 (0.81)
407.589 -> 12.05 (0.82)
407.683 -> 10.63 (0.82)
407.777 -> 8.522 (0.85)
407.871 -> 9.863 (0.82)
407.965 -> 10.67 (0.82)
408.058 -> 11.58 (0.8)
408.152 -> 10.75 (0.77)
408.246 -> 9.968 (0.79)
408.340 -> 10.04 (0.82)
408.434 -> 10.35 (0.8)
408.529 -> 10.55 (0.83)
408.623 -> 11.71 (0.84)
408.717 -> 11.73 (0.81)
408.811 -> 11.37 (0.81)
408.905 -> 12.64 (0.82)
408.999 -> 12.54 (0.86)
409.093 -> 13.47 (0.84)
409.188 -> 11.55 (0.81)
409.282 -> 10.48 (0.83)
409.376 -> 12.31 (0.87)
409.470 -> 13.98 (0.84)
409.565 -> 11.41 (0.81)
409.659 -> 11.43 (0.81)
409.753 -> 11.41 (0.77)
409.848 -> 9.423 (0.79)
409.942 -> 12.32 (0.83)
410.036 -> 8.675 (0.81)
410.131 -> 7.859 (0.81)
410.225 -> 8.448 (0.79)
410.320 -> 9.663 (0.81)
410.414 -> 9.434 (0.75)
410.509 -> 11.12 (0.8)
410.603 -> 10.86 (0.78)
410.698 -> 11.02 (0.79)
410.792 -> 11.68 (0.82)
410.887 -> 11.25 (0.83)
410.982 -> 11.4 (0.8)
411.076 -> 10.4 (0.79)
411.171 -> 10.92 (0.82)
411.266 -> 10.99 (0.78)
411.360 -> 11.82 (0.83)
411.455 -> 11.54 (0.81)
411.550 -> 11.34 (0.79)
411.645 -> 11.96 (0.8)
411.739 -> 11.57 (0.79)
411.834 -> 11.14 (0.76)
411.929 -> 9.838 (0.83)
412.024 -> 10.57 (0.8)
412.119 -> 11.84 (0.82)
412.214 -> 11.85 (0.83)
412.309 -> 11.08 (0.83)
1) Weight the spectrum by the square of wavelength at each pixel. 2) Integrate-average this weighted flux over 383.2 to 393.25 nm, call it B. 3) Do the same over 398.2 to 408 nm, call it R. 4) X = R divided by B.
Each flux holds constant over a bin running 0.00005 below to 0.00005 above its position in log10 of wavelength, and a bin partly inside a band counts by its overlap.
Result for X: 1.6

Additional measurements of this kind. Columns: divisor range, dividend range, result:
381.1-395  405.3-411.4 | 1.77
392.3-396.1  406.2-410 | 2.03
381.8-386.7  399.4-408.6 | 1.83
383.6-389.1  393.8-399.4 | 1.03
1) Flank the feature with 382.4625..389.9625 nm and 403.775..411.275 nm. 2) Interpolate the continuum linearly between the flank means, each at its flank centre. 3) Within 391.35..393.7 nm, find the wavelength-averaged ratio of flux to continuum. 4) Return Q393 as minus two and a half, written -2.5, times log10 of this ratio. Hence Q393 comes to 0.463 mag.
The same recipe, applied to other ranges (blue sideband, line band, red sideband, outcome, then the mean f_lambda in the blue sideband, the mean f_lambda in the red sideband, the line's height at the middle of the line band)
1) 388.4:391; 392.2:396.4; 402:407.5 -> 0.44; 7.63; 10.6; 8.53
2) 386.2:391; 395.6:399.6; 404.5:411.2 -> 0.23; 7.89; 10.6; 9.18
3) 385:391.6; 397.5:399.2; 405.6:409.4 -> -0.04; 7.92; 10.7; 9.39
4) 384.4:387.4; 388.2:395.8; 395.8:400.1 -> 0.16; 7.96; 7.79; 7.87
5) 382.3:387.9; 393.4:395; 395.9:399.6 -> 0.36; 6.74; 7.41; 7.22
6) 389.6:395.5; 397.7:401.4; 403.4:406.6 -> -0.19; 6.58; 10.4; 8.73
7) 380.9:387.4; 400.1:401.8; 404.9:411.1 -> -0.12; 6.79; 10.8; 9.61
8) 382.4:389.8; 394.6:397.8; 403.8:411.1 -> 0.37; 7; 10.7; 8.73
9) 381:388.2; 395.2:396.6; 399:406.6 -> 0.31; 6.87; 10.6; 9.19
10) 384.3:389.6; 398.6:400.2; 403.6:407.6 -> -0.07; 7.81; 10.5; 9.58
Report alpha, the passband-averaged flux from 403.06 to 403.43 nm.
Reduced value 9.88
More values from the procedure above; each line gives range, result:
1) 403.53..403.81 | 11.3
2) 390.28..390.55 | 6.97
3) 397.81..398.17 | 9.96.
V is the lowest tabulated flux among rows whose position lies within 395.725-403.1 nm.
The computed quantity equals -0.04484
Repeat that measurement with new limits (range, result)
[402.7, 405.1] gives 6.009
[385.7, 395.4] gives 0.3151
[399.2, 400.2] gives 9.26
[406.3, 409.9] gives 7.287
